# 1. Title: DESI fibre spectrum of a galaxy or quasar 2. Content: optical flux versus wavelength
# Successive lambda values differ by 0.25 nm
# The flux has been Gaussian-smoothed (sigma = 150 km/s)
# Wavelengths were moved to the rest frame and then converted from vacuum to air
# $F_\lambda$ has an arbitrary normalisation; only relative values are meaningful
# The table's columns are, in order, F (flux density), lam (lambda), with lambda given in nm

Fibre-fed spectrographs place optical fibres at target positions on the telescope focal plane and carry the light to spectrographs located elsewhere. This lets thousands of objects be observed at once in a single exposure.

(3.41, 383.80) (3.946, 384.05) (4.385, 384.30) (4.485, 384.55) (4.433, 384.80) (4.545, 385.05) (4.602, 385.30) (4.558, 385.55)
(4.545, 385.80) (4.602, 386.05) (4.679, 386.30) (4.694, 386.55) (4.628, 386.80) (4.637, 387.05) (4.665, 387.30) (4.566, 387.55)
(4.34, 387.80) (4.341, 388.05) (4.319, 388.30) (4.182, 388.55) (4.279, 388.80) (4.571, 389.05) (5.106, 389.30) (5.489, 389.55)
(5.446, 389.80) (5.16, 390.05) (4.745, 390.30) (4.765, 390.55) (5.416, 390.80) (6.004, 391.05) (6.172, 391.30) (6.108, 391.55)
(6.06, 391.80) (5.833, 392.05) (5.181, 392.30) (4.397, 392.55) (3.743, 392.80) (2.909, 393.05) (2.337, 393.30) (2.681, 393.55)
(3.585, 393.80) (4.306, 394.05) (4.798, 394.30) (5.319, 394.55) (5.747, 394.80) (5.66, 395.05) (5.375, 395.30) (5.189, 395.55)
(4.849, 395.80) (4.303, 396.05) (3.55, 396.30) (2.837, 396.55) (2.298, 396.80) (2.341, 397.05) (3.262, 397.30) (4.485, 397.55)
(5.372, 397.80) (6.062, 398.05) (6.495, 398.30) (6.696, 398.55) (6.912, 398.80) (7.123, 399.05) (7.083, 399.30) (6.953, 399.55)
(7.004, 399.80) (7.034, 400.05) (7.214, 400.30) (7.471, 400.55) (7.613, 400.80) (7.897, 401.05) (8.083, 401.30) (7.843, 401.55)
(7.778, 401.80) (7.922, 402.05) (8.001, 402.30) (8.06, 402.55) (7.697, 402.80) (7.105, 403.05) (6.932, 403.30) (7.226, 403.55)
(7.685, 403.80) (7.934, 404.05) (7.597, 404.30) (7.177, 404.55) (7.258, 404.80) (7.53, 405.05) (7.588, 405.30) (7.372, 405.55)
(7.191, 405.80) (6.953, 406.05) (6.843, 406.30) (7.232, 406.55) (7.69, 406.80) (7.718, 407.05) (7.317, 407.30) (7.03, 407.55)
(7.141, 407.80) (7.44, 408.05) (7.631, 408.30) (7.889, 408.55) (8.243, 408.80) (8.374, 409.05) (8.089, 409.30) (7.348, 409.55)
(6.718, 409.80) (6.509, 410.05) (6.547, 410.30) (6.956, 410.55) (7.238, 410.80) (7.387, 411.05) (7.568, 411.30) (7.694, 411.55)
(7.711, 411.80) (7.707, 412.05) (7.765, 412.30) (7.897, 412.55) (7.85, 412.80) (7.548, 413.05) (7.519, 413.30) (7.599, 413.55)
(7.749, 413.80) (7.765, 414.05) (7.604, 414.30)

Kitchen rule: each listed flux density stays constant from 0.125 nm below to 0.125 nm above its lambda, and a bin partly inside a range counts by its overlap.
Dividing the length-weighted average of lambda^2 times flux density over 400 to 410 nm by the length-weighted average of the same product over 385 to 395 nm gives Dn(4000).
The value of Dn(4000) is 1.7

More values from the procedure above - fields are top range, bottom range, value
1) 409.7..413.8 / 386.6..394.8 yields 1.75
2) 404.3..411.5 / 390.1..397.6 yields 1.76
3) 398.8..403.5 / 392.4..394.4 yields 2.16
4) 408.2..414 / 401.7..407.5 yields 1.04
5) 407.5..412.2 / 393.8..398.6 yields 1.72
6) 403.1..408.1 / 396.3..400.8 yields 1.34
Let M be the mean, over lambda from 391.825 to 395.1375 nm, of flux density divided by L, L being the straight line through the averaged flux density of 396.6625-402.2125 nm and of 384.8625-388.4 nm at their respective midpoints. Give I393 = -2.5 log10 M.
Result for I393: 0.26 mag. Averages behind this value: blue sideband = 4.55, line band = 4.38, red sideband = 6.41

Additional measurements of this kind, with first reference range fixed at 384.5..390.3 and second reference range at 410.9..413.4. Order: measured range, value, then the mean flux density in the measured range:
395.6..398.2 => 0.41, 4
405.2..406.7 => -0.04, 7.2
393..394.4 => 0.50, 3.44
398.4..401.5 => -0.18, 7.26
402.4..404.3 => -0.14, 7.53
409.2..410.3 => 0.04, 7.07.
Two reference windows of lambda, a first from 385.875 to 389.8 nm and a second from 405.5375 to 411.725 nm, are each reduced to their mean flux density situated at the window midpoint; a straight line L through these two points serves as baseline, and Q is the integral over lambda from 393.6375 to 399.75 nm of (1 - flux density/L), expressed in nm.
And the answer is 0.825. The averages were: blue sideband 4.63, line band 5.03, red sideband 7.37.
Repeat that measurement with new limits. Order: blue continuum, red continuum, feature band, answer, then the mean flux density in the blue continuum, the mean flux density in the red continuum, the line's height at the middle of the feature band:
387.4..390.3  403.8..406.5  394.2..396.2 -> 0.21 nm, 4.71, 7.36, 5.74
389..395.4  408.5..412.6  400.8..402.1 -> -0.35 nm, 4.88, 7.49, 6.2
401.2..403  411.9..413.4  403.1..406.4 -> 0.21 nm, 7.88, 7.72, 7.84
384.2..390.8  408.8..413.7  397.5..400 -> -0.20 nm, 4.66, 7.5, 6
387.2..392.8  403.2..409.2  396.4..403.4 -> 0.10 nm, 5.02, 7.46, 6.51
